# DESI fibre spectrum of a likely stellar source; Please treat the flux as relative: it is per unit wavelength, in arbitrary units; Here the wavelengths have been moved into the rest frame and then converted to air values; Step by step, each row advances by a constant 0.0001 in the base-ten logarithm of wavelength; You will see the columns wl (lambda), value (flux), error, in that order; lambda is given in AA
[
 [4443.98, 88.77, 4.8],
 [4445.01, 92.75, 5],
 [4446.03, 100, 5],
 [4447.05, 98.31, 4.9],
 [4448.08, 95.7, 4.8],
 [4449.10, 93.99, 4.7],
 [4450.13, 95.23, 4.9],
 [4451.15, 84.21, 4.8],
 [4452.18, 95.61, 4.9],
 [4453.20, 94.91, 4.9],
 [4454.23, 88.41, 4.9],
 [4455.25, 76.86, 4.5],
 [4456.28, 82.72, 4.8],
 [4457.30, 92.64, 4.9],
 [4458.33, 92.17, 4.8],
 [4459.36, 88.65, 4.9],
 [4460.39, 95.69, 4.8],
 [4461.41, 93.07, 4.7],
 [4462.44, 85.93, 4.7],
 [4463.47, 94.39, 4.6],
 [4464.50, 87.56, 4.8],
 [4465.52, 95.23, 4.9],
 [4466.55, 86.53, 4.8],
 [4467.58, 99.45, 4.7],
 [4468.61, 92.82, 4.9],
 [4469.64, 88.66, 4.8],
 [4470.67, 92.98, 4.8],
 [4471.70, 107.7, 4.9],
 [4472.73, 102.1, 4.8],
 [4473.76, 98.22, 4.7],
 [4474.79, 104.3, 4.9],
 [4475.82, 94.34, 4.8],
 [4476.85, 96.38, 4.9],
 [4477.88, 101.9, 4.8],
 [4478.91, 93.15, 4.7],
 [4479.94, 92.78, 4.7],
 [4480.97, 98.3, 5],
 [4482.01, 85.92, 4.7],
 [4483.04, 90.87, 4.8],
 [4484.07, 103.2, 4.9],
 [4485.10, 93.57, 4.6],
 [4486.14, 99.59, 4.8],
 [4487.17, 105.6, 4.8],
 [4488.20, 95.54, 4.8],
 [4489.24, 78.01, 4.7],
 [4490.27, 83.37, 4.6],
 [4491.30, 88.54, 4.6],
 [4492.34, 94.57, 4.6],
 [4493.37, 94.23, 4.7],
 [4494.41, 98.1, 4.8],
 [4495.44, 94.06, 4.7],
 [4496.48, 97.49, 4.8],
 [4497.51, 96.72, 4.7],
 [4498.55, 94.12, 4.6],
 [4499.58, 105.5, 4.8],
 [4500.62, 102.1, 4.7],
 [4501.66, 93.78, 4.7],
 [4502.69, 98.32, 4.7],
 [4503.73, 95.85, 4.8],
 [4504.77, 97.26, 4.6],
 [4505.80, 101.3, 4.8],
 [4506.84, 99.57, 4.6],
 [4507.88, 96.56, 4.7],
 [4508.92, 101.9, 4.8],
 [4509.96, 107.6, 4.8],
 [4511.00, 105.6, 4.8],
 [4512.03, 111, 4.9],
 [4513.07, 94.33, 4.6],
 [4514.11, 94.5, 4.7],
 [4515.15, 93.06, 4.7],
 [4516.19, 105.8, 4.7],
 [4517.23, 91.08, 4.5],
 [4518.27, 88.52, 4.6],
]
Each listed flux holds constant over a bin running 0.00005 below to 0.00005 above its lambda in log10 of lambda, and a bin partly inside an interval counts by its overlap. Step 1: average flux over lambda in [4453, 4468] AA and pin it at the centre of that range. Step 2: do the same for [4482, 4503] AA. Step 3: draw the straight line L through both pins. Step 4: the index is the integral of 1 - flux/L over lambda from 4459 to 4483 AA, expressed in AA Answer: -0.7 AA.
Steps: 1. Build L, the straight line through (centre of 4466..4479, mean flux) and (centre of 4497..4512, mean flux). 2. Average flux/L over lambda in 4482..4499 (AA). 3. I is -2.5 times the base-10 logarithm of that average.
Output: 0.05 mag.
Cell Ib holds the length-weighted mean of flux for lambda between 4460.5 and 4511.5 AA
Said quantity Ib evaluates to 96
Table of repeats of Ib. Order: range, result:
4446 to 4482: 93.5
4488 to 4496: 90.6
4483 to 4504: 95.5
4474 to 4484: 95.8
